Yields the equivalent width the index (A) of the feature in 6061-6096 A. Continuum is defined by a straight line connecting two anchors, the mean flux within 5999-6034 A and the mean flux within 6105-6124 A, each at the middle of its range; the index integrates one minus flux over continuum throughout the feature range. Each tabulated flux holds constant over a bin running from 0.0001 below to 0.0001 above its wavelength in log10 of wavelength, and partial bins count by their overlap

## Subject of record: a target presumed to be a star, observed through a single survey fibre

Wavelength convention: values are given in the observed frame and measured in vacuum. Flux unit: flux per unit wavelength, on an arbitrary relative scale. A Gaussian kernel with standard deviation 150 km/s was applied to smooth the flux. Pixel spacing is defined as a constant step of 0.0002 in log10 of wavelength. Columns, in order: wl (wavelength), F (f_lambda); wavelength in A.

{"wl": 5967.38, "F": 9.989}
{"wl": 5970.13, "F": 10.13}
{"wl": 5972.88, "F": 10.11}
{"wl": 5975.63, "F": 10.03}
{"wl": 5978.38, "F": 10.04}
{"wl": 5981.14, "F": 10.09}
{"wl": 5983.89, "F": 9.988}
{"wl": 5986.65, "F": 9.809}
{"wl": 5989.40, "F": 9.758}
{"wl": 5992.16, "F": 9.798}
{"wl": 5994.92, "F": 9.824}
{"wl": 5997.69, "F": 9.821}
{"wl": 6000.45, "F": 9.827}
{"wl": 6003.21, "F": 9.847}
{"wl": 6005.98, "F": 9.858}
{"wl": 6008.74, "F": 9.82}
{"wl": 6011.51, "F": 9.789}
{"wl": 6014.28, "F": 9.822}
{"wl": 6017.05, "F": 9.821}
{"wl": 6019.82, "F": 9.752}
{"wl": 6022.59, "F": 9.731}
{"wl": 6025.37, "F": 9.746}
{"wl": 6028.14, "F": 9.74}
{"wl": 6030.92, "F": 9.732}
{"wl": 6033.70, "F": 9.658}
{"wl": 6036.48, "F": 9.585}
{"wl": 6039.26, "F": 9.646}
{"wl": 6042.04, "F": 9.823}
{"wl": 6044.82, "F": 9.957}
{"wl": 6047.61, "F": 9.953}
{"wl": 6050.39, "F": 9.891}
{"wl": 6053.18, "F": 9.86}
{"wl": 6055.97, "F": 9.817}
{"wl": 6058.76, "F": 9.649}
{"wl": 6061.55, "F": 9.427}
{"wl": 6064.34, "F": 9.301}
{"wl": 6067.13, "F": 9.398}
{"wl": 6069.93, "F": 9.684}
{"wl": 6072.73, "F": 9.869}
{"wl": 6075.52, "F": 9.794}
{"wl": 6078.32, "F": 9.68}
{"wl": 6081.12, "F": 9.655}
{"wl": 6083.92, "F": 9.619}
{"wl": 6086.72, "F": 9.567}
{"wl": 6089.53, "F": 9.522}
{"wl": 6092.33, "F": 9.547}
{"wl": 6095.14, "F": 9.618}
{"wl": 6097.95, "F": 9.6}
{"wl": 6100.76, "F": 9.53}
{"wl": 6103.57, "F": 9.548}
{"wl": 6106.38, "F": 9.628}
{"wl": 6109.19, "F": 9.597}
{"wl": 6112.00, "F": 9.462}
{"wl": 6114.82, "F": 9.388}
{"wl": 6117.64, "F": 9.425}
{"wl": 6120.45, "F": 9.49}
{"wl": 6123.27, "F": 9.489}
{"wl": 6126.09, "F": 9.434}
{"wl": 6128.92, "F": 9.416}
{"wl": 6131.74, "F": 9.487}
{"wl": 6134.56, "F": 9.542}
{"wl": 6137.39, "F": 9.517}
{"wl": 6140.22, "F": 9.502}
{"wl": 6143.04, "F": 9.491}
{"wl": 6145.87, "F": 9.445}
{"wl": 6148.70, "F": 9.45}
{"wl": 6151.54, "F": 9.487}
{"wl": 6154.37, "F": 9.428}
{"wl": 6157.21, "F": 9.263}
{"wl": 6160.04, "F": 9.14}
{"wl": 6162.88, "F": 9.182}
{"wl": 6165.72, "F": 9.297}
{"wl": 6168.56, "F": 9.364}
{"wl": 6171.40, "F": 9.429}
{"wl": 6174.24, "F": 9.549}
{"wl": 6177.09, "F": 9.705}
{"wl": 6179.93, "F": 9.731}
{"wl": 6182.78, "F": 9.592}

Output 0.0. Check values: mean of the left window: 9.79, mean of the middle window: 9.59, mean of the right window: 9.5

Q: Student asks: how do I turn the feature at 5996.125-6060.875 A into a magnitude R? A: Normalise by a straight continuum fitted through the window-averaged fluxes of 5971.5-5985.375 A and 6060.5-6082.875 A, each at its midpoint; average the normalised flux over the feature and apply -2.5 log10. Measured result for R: 0.003 mag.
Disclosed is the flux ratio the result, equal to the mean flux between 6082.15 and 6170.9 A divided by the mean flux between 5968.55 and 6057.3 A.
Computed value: 1.0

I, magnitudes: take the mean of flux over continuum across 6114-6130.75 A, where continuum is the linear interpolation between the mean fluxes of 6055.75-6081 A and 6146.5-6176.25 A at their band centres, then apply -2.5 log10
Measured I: 0.00 mag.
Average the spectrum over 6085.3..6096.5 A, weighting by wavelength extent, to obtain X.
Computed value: 9.56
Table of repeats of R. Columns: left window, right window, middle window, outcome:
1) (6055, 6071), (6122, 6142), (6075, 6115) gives -0.01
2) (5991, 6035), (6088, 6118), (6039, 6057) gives -0.02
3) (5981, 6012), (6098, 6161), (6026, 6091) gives 0.00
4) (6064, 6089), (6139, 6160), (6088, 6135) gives 0.00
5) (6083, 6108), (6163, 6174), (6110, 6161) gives 0.00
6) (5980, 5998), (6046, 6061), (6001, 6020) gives 0.00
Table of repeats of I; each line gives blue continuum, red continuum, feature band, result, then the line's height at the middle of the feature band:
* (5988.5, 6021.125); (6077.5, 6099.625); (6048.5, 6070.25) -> 0.004 mag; 9.67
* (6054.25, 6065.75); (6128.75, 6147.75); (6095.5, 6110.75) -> -0.007 mag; 9.52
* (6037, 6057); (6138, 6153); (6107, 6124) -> 0.012 mag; 9.59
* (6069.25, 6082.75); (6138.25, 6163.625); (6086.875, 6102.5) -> 0.010 mag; 9.65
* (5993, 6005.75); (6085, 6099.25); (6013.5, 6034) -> 0.001 mag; 9.76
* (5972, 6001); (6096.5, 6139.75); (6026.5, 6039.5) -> 0.011 mag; 9.77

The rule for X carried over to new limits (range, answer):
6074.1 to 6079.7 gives 9.75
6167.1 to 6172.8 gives 9.4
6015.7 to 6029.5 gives 9.76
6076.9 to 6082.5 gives 9.67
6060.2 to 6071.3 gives 9.45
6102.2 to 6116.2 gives 9.53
